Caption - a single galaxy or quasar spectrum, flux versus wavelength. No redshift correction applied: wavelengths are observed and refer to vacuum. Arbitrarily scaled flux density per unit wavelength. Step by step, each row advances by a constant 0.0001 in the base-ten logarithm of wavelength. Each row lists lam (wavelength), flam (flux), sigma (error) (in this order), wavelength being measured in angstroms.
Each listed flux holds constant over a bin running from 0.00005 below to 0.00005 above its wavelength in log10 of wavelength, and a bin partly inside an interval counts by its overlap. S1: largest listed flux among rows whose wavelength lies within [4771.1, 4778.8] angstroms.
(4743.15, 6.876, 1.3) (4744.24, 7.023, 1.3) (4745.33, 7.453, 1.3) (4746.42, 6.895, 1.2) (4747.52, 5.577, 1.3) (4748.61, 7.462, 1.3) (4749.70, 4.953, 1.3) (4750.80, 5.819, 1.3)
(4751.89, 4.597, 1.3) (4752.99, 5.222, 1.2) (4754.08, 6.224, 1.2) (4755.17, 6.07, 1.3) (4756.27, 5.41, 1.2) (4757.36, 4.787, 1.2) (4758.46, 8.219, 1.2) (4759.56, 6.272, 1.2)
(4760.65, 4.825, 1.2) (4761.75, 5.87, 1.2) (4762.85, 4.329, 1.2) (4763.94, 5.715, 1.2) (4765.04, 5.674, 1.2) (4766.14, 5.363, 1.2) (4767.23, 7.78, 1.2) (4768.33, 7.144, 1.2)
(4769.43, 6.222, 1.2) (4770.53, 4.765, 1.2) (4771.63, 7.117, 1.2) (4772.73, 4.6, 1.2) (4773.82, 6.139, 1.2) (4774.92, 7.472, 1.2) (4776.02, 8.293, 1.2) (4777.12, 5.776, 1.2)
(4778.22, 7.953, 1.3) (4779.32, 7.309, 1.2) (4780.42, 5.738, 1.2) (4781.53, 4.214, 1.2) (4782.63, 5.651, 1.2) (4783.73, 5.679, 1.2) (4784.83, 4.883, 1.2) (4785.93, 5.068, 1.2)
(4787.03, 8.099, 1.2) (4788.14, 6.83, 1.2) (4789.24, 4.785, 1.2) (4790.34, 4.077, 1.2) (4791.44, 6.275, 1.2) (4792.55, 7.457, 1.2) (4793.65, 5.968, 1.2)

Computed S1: 8.293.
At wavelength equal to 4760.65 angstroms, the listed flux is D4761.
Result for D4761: 4.825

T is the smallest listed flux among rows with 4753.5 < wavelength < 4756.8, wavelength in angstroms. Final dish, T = 5.41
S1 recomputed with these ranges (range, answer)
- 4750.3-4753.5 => 5.819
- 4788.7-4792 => 6.275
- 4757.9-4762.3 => 8.219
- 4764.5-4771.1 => 7.78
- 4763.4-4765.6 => 5.715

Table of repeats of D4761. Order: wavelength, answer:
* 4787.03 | 8.099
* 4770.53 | 4.765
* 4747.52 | 5.577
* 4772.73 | 4.6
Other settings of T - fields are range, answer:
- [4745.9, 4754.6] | 4.597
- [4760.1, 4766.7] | 4.329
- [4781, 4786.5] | 4.214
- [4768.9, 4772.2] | 4.765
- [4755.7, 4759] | 4.787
